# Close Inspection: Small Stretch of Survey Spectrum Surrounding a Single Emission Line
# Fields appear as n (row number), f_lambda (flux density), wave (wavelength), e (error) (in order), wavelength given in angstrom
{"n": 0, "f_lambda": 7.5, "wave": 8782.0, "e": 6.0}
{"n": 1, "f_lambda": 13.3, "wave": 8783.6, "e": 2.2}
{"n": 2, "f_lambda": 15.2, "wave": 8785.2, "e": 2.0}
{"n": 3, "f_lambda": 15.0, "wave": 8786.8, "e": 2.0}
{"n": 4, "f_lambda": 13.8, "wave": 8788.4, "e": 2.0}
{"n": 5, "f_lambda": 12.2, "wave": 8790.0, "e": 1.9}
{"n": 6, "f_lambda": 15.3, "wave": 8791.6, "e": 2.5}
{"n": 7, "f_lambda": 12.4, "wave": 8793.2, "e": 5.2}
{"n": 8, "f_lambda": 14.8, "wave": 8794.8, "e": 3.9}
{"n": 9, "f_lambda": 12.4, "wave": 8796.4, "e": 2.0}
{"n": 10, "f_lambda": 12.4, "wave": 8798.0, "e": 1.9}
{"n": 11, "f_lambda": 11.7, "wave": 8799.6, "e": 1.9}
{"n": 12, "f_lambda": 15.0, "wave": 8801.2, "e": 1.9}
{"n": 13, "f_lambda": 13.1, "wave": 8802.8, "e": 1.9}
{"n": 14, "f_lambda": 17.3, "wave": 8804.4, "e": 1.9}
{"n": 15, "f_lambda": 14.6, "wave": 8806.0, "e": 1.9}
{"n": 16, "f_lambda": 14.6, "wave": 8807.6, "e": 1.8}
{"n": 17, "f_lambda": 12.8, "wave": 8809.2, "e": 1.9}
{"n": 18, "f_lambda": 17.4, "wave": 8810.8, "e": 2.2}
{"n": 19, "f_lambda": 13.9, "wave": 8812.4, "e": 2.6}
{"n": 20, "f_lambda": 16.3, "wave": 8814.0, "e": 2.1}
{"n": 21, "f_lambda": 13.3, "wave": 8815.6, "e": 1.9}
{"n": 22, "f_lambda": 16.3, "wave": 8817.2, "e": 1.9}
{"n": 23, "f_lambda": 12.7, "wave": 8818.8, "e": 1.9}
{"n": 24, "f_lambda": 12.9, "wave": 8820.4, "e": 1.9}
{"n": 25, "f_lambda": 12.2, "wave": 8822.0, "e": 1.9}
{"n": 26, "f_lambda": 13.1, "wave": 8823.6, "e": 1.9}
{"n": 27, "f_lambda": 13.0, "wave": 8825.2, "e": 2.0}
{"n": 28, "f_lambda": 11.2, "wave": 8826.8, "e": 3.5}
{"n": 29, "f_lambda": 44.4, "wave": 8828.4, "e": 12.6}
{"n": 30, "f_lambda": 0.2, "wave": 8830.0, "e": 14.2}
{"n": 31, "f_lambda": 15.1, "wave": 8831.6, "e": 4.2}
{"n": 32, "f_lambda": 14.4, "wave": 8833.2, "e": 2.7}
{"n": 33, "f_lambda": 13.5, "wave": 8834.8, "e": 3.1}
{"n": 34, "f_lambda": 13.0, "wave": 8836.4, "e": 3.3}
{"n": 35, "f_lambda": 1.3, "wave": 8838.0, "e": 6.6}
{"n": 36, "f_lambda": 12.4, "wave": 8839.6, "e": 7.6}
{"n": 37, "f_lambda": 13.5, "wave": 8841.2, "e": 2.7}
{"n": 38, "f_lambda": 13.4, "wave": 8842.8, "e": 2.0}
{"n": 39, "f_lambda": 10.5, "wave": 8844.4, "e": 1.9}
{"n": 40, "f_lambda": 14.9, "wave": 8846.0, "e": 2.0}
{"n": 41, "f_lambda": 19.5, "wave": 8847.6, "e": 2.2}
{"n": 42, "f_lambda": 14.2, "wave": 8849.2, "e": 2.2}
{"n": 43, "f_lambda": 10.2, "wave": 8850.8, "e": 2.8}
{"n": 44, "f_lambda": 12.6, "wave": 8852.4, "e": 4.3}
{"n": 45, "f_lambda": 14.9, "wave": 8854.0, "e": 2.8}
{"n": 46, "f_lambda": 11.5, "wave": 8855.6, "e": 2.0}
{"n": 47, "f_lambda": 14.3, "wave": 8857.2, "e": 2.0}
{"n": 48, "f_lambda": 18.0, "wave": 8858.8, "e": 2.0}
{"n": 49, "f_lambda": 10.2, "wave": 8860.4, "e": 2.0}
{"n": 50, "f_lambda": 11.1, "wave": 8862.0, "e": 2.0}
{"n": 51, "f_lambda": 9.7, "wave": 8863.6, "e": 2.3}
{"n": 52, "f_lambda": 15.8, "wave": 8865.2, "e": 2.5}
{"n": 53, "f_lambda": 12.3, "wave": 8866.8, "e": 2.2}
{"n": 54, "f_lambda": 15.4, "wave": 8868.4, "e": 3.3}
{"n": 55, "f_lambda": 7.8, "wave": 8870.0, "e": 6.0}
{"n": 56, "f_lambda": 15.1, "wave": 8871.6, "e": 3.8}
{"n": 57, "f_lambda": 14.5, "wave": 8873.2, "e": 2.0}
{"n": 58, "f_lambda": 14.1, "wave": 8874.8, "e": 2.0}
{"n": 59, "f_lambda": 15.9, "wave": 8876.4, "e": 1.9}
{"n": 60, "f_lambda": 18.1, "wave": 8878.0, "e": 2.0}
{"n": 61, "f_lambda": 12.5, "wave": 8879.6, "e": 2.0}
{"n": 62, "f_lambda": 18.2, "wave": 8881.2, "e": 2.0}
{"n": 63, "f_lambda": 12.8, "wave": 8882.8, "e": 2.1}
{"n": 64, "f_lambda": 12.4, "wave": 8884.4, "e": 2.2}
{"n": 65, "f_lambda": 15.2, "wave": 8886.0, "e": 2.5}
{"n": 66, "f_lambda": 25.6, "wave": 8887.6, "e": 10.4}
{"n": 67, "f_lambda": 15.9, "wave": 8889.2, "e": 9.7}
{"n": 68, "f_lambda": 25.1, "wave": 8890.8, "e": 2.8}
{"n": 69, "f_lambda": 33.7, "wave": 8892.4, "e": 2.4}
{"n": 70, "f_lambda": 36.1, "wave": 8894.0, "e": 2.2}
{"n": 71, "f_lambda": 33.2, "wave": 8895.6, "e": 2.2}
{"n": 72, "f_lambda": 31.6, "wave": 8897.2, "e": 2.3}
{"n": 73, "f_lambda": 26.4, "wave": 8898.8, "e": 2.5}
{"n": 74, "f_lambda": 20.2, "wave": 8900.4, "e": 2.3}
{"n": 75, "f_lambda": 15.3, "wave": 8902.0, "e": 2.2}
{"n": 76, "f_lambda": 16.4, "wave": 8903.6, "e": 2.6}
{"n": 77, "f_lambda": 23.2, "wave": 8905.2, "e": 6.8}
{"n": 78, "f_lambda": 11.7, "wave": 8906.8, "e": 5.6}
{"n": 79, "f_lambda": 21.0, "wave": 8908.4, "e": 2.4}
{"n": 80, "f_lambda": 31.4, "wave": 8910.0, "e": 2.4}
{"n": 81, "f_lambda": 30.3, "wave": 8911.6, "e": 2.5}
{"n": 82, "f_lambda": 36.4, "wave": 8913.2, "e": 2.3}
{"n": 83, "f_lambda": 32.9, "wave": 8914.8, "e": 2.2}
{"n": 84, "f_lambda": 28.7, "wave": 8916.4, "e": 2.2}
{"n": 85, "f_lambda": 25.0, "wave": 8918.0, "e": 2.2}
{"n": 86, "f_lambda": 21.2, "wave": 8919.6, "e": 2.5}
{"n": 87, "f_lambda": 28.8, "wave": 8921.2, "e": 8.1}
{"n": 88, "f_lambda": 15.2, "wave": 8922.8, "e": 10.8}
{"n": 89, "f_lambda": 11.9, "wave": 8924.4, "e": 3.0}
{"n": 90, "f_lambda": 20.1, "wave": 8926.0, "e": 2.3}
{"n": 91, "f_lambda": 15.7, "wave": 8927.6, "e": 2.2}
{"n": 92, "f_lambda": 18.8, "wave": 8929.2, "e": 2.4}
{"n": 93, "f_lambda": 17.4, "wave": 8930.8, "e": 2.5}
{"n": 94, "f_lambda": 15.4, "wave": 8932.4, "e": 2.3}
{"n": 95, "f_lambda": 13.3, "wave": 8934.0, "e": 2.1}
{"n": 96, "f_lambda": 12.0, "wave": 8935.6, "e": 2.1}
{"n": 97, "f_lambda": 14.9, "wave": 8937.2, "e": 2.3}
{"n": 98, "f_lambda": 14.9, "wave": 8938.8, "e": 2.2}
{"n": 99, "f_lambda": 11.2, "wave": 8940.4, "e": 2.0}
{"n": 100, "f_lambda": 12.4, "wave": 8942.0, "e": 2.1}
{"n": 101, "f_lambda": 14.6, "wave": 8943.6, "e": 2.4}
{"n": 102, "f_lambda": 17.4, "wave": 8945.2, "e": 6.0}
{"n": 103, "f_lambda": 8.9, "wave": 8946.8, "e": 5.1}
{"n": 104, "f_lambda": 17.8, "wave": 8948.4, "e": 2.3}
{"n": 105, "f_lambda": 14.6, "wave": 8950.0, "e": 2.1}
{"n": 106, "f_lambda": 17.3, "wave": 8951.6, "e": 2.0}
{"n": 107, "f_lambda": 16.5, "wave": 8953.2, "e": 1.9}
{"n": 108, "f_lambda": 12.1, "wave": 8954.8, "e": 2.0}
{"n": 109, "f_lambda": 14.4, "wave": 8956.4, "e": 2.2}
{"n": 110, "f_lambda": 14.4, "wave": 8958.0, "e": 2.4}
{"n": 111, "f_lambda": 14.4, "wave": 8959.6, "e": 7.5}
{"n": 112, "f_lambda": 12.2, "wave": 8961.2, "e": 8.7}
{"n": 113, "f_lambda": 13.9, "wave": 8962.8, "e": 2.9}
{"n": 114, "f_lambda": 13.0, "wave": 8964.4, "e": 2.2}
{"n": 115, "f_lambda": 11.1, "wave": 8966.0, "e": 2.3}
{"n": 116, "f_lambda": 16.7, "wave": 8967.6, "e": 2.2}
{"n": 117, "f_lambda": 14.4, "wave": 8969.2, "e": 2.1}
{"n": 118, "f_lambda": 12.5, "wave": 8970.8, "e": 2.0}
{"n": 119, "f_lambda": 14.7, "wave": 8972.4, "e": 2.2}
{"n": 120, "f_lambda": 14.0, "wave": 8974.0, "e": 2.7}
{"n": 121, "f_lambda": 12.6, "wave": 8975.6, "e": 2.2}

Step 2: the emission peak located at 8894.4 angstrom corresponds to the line [S II] 6716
